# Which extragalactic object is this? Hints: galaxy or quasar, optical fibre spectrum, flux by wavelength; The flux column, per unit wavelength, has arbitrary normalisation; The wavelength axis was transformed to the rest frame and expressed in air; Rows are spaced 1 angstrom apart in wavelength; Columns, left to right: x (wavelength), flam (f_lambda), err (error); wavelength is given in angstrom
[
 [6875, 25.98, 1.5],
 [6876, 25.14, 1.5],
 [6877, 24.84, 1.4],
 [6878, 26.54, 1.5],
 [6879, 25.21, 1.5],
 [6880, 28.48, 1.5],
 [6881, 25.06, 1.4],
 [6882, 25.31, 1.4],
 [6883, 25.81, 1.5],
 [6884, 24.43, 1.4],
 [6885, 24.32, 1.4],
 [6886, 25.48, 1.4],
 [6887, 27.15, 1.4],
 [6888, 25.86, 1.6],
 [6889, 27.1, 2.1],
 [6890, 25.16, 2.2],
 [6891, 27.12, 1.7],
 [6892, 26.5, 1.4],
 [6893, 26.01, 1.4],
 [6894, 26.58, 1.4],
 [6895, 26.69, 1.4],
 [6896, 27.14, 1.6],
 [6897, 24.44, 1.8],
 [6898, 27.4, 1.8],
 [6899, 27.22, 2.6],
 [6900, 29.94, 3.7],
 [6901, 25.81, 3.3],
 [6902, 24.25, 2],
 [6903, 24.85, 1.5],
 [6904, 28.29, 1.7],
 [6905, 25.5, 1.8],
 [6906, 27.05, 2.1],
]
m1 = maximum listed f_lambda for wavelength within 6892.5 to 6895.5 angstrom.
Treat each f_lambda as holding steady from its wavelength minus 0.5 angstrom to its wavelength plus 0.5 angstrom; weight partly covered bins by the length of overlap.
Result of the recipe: 26.69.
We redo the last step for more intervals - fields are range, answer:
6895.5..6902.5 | 29.94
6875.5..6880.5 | 28.48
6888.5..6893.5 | 27.12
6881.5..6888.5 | 27.15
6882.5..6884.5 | 25.81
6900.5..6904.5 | 28.29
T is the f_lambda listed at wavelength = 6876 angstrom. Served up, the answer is 25.14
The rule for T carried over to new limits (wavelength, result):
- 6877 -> 24.84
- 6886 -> 25.48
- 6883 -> 25.81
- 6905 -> 25.5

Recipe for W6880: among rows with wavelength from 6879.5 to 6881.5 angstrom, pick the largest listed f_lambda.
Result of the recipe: 28.48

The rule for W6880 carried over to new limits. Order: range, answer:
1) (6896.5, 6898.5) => 27.4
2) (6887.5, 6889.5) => 27.1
